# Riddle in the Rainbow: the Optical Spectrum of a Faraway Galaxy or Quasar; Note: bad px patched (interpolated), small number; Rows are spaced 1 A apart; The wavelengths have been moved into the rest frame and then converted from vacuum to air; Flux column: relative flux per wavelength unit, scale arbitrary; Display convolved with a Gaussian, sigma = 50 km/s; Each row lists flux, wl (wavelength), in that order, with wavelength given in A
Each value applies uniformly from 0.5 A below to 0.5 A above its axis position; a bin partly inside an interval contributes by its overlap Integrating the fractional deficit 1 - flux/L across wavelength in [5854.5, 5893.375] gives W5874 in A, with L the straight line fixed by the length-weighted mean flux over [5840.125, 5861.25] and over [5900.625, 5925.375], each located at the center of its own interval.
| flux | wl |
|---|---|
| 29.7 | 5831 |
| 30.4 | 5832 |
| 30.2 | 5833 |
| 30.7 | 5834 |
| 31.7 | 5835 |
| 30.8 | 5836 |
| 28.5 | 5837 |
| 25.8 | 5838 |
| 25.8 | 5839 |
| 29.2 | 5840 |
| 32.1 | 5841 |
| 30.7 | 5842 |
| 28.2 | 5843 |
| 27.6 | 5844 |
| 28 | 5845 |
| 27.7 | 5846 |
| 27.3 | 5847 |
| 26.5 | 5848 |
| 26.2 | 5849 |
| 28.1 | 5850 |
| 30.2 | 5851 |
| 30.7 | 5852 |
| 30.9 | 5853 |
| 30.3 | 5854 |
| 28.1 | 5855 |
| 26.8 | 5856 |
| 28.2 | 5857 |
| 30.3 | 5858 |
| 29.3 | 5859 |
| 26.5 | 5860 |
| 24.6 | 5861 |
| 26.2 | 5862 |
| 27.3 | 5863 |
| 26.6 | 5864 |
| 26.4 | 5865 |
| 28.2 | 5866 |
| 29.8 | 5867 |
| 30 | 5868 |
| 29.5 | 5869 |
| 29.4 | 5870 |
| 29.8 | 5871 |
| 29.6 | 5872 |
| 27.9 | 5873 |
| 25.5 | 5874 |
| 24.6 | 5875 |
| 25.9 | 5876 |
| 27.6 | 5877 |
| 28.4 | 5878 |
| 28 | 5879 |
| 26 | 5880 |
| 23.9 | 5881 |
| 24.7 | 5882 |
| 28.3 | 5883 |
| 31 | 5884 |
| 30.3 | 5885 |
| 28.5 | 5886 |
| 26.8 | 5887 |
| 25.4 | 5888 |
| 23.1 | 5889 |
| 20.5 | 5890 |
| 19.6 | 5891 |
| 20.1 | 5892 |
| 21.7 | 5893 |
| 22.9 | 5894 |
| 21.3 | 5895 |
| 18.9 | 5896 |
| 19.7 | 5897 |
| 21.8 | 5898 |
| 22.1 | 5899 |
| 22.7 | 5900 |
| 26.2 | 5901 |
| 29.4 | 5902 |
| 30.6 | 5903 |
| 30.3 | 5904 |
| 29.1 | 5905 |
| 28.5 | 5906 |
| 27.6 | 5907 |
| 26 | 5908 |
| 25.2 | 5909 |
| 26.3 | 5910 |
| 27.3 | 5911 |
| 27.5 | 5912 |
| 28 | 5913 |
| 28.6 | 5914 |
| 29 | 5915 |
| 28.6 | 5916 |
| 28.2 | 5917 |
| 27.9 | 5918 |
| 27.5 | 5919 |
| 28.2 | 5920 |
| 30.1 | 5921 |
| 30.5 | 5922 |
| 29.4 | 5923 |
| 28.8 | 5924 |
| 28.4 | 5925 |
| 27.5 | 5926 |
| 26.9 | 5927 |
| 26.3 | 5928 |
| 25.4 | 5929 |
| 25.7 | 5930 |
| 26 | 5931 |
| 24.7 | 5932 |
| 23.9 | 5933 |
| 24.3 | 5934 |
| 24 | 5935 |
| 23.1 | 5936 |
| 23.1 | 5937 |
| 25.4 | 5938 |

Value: 2.27 A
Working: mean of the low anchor 28.5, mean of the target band 26.8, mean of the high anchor 28.3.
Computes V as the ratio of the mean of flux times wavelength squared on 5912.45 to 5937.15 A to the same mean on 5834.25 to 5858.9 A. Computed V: 0.96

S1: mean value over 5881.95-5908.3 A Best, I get 25.1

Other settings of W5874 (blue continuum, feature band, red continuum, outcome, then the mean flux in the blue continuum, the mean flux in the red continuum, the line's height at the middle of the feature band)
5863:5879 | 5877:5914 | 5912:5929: 3.3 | 27.9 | 28.3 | 28.1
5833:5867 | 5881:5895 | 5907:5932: 1.6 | 28.4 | 27.6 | 27.9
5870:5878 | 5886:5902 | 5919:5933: 2.8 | 27.5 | 27.4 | 27.4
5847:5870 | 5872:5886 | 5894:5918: 0.1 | 28.2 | 26.2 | 27.3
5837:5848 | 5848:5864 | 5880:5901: -0.7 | 28.2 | 23.8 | 26.9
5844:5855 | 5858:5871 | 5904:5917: 0.2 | 28.5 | 27.8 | 28.3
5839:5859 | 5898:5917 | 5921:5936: -0.1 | 28.7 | 26.6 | 27.1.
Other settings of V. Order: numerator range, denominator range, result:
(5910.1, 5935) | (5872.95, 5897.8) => 1.12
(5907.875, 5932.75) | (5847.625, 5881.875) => 1.01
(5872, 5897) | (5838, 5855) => 0.89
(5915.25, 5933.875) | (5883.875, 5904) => 1.15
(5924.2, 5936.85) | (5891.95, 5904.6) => 1.08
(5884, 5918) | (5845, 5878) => 0.93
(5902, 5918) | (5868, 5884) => 1.03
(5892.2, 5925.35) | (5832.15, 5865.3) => 0.95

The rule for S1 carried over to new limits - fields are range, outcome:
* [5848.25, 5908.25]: 26.6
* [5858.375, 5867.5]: 27.3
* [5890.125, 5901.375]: 21.5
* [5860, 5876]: 27.6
